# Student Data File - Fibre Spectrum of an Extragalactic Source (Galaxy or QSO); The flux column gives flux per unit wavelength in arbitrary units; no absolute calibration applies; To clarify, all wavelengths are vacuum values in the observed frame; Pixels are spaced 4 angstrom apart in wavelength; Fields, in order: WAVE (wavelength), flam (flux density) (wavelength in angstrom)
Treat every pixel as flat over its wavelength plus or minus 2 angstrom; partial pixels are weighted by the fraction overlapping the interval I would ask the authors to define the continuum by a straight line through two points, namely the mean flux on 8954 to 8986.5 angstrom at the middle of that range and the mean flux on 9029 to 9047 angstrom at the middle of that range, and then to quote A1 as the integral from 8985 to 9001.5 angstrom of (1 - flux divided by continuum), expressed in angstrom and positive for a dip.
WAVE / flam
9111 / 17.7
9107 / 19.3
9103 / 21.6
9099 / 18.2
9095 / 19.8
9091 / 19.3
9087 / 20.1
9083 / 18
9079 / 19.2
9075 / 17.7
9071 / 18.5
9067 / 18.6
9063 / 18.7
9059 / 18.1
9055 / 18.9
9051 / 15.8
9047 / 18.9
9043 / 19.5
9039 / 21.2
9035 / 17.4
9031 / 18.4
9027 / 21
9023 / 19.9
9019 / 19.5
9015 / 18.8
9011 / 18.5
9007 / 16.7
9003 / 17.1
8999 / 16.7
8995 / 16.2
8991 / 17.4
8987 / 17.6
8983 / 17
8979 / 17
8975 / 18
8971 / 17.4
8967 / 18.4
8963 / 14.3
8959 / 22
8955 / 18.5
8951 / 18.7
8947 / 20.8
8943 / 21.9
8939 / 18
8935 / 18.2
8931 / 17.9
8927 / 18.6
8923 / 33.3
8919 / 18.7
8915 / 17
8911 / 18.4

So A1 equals 1.1 angstrom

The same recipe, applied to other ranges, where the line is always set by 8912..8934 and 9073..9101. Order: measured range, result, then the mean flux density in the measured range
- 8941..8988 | 4.3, 18.5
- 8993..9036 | 3.3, 18.2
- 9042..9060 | 1.1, 18.2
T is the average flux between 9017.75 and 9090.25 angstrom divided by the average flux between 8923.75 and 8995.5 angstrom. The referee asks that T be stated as 1.0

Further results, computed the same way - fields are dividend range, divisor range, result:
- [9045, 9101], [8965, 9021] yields 1.05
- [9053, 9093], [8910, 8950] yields 0.92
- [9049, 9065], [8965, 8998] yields 1.03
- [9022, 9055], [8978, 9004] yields 1.12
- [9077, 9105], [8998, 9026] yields 1.06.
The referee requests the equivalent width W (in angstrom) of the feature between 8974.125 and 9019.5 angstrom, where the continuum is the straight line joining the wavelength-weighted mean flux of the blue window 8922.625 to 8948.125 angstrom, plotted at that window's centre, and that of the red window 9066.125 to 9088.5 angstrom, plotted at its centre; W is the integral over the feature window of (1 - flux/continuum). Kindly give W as 5.1 angstrom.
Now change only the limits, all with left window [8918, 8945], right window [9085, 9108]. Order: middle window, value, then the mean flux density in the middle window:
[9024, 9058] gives 2.2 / 18.9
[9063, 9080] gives 1.2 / 18.5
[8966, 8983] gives 2.6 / 17.6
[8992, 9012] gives 3.4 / 17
